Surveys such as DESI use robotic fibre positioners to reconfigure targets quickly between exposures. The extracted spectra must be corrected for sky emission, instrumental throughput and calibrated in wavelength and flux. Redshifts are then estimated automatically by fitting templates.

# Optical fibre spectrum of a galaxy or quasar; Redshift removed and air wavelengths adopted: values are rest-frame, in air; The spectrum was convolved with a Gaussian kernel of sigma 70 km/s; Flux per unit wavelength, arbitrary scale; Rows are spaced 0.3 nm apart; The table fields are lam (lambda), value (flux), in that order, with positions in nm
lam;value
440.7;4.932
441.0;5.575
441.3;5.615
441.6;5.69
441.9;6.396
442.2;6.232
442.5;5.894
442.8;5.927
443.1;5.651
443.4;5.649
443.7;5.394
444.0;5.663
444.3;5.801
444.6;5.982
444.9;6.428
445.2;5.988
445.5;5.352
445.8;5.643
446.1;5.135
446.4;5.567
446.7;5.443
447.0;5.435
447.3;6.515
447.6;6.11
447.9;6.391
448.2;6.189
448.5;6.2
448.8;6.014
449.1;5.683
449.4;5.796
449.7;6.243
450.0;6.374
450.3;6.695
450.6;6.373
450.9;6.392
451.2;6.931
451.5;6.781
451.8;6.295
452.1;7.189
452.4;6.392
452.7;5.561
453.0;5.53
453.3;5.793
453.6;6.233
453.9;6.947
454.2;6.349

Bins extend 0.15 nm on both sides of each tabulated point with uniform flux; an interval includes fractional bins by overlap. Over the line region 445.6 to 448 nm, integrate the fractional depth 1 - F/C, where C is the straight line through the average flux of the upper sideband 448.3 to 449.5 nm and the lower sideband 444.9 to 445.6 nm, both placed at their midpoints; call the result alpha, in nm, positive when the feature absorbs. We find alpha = 0.054 nm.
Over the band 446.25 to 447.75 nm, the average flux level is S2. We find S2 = 5.81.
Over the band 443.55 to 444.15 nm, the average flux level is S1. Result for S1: 5.53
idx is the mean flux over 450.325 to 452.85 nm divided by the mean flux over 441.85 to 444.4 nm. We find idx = 1.12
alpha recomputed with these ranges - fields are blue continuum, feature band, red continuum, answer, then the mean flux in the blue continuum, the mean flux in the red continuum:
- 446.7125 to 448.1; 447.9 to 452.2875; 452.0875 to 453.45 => -0.26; 6.05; 5.98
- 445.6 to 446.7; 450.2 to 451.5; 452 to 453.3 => -0.16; 5.44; 6.09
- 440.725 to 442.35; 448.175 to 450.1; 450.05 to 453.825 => 0.05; 5.83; 6.36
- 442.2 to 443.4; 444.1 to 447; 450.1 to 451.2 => 0.19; 5.85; 6.54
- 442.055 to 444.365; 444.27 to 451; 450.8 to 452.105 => 0.29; 5.77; 6.68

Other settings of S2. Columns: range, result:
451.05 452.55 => 6.72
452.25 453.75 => 5.9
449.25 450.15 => 6.14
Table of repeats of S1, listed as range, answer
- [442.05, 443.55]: 5.87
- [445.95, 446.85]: 5.38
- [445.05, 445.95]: 5.66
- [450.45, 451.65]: 6.62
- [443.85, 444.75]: 5.82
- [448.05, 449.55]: 5.98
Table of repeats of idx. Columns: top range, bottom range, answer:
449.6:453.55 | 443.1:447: 1.12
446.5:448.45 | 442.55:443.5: 1.04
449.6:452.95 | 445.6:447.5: 1.15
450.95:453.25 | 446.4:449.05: 1.06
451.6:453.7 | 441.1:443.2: 1.04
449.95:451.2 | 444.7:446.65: 1.15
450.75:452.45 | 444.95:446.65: 1.20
